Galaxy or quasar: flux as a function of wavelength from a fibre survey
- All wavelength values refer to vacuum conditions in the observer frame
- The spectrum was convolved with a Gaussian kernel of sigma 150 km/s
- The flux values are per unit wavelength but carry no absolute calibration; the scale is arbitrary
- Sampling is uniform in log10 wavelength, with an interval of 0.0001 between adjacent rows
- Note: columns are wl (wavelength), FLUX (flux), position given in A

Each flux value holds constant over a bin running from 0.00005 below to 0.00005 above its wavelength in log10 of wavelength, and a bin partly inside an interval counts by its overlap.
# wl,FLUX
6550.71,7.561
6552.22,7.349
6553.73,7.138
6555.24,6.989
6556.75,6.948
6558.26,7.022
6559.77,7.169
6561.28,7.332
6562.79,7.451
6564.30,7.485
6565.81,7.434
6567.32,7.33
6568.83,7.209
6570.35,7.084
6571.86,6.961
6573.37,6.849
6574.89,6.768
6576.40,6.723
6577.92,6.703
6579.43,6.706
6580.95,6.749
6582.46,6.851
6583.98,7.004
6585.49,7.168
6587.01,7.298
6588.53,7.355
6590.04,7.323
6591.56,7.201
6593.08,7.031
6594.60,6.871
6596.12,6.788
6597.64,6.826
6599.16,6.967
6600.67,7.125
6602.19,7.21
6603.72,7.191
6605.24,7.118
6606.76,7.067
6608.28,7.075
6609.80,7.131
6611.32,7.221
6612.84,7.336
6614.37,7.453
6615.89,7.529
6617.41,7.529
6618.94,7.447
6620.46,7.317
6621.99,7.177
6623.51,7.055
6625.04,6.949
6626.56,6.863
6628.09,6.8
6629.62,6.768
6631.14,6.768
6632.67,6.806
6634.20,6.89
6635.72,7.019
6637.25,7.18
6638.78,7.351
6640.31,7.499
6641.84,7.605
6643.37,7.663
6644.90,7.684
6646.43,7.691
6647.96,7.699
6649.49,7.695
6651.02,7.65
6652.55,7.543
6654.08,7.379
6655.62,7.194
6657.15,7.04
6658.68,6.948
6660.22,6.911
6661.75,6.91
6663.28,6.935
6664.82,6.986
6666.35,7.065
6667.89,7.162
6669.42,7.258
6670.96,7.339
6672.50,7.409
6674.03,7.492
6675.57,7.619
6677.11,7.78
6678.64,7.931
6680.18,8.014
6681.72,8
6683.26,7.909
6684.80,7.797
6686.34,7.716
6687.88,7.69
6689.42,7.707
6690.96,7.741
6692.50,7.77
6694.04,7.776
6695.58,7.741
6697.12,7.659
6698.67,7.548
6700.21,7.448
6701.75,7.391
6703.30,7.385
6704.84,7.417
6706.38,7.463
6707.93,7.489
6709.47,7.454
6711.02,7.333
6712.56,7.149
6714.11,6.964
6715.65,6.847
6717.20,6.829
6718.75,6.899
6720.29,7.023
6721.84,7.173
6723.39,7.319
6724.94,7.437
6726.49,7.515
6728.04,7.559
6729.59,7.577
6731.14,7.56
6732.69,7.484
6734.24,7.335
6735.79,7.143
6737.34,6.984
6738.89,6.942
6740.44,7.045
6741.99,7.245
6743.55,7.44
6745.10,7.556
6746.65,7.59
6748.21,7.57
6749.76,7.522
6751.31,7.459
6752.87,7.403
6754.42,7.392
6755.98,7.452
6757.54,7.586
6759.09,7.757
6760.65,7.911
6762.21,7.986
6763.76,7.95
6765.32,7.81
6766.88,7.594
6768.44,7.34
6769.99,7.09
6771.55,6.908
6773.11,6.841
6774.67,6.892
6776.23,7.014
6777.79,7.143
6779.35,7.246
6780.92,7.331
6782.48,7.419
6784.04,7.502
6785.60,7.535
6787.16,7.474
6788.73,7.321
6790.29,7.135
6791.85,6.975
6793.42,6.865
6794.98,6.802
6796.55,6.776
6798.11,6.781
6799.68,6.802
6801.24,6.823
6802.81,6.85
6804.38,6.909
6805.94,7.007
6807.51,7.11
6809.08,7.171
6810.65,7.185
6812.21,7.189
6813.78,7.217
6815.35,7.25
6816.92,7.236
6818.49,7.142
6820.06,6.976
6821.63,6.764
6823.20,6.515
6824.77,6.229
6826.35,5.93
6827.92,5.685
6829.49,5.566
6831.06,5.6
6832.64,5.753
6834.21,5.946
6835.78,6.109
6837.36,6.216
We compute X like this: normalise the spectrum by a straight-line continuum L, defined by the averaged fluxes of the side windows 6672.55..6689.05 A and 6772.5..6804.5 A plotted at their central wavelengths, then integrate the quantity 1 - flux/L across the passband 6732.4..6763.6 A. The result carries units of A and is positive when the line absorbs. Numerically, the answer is -0.5 A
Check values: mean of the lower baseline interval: 7.78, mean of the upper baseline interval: 7.07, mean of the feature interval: 7.45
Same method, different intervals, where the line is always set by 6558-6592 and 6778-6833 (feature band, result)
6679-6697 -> -2.11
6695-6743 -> -2.39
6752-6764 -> -1.30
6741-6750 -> -0.71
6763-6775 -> -0.72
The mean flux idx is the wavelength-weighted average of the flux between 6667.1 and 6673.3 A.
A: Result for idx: 7.29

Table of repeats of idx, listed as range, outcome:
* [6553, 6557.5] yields 7.02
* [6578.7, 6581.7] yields 6.72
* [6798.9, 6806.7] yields 6.88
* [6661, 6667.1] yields 6.98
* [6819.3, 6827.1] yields 6.48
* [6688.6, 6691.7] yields 7.72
